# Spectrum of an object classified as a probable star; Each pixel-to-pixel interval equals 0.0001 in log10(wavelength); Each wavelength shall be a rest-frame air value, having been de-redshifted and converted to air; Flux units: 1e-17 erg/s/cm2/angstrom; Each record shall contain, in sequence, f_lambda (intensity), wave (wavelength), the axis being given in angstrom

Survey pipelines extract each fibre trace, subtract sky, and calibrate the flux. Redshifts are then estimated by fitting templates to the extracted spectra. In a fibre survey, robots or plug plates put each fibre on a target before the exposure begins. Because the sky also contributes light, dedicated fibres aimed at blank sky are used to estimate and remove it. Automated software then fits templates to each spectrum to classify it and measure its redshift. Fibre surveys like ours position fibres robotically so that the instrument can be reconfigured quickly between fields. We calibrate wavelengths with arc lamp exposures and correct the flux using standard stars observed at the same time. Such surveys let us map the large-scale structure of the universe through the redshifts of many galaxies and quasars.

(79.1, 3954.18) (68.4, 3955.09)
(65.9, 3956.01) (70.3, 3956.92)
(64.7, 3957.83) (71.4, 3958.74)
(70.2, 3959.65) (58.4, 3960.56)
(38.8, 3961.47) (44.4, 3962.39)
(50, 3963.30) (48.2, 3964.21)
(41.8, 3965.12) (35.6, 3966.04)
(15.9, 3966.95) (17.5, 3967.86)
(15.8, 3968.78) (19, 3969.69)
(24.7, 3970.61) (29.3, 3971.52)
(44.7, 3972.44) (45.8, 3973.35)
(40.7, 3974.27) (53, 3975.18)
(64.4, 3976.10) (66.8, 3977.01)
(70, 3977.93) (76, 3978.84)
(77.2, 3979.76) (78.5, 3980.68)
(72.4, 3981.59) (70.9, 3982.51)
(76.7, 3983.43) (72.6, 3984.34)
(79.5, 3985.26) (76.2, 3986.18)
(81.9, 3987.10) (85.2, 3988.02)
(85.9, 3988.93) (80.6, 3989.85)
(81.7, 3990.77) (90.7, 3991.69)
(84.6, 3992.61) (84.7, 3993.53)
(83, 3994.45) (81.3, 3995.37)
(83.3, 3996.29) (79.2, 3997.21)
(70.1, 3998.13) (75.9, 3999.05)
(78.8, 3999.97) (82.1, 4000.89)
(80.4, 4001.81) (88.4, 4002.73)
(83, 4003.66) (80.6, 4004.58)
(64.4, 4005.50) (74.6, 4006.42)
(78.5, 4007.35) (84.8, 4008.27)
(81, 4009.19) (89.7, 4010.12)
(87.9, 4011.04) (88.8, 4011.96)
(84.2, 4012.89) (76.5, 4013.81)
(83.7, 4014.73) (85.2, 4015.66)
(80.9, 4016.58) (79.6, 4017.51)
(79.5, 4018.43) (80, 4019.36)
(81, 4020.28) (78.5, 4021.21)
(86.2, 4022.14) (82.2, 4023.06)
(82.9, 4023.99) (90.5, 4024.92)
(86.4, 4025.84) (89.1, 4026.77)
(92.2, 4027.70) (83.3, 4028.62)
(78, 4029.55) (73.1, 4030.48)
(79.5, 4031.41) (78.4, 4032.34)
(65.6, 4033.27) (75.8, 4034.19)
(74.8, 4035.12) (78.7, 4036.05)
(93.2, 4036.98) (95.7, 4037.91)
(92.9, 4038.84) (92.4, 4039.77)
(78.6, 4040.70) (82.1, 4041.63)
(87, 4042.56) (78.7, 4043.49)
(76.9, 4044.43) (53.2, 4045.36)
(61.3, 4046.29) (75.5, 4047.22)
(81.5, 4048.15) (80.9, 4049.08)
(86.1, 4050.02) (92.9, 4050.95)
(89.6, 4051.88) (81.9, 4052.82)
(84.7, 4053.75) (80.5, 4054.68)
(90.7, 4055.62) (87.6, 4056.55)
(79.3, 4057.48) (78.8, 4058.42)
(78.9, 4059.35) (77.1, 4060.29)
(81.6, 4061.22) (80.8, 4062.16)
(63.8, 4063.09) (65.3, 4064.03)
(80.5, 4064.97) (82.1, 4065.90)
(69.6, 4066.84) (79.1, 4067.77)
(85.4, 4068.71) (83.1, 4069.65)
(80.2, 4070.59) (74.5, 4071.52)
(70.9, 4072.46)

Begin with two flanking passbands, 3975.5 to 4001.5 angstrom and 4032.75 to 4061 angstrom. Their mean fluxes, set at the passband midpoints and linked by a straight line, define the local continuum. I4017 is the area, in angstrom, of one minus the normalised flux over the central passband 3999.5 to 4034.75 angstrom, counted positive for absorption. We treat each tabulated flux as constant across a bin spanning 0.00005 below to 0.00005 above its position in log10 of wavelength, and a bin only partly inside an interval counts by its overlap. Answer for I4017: -0.8 angstrom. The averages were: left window 78.1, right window 81.1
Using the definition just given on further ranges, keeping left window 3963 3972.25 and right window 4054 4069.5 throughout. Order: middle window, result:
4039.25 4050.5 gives -1.3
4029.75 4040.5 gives -2.7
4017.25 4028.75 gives -4.9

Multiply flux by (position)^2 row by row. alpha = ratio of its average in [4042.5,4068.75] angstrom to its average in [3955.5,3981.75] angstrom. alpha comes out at 1.63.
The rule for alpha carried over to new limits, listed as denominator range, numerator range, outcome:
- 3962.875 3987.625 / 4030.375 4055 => 1.55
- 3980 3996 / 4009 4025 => 1.05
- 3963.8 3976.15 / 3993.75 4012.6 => 2.39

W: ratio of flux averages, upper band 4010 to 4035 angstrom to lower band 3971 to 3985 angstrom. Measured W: 1.31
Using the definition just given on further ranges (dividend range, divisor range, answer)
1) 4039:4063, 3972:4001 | 1.09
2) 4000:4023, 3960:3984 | 1.65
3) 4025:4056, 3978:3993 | 1.03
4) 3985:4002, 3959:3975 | 2.12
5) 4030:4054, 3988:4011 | 0.99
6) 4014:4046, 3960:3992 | 1.42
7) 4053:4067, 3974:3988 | 1.11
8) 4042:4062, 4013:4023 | 0.99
